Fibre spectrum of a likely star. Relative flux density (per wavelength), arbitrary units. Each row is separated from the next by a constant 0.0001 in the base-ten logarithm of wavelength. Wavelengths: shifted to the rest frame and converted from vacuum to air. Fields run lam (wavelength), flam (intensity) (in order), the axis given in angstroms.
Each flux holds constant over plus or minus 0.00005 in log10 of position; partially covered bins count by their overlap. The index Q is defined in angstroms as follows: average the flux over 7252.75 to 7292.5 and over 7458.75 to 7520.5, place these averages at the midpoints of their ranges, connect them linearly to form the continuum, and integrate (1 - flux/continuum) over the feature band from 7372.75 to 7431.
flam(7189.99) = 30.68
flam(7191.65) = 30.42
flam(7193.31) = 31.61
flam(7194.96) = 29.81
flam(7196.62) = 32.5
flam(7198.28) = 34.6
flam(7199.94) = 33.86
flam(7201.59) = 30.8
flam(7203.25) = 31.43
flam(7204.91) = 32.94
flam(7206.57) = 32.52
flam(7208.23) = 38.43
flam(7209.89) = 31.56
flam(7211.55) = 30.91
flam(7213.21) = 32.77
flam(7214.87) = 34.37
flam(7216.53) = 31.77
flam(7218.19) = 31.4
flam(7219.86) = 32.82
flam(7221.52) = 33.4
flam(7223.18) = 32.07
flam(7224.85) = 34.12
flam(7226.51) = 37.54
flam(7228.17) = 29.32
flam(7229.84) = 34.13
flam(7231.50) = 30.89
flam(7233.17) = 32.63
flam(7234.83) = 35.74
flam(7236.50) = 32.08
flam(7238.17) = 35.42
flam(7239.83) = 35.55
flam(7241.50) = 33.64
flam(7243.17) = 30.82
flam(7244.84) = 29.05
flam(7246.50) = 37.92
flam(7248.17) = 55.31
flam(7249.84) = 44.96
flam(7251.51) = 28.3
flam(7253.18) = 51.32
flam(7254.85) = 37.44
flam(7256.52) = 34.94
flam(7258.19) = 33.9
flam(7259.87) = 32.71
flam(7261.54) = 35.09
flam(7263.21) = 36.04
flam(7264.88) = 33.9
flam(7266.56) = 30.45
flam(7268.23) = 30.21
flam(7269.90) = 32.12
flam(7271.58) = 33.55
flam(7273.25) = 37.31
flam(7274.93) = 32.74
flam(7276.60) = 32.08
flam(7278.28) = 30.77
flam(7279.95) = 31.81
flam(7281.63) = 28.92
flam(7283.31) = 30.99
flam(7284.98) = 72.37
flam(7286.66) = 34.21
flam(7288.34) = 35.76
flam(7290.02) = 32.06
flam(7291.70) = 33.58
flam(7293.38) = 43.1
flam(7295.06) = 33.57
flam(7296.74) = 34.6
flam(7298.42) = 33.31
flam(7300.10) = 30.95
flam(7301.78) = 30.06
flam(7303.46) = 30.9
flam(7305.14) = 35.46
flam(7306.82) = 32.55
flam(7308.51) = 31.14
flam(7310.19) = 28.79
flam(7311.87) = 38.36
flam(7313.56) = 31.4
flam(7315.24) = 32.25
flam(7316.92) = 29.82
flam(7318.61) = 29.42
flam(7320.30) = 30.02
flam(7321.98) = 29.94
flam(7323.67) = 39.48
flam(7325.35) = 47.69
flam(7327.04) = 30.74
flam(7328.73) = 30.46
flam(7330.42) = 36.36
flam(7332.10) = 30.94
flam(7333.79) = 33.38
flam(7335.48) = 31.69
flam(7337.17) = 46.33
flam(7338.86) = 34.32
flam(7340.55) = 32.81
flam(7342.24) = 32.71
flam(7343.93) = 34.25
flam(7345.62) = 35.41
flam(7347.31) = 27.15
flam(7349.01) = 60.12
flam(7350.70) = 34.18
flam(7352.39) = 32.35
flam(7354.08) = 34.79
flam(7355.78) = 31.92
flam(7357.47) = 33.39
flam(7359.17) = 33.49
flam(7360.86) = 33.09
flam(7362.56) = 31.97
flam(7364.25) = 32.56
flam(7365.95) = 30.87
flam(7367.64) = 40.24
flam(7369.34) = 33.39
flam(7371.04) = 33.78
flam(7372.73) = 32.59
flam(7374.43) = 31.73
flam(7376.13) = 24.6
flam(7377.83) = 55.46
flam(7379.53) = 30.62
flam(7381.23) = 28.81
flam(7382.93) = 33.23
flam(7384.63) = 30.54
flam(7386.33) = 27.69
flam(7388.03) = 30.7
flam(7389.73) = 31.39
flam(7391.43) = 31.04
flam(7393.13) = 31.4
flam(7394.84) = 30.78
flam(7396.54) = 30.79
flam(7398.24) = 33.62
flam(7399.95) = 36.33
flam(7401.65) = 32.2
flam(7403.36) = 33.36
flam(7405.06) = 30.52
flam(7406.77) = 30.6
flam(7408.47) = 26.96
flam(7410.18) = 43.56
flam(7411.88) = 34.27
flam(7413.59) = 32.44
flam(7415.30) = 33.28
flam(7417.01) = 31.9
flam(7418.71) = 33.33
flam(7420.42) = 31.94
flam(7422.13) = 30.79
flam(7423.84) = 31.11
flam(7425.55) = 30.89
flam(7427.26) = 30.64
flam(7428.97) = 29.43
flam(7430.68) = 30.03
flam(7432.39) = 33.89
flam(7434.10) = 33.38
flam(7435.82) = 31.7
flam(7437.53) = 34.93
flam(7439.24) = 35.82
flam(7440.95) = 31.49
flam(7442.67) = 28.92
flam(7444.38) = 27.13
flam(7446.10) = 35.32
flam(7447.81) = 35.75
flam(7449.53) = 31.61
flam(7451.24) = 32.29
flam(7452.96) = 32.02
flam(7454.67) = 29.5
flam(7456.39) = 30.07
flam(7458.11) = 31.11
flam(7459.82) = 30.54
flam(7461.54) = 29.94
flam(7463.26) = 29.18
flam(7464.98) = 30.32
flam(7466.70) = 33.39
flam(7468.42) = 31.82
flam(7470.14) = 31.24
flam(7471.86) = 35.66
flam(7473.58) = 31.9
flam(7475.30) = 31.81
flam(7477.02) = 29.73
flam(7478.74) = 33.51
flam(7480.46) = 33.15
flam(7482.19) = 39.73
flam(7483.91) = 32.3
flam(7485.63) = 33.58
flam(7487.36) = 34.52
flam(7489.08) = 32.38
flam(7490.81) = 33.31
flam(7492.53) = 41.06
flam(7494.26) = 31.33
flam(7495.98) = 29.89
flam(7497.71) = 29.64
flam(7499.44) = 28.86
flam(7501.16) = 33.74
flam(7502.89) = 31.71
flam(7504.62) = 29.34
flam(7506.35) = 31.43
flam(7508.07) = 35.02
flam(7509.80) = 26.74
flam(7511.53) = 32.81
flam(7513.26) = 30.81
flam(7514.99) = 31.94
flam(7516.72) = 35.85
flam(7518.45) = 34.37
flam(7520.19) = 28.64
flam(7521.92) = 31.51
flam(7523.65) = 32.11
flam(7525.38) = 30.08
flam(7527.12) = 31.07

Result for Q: 2.3 angstroms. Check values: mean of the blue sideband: 35.4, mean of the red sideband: 32.3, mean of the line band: 32.3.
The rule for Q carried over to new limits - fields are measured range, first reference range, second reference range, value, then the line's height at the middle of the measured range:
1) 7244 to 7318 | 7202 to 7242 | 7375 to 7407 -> -5.0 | 32.9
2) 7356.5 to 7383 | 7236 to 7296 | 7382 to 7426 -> -0.5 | 33.1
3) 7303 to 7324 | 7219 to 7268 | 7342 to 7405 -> 1.3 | 34.3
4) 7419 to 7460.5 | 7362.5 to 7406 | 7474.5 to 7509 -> 1.3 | 32.8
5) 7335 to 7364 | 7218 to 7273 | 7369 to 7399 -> -2.0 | 33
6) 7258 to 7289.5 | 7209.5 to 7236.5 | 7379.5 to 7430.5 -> -2.4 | 32.6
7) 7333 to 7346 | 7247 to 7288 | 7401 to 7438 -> -0.2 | 34.6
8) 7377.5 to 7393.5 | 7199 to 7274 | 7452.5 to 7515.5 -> 0.3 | 33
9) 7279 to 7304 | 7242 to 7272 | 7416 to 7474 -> -0.4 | 35.2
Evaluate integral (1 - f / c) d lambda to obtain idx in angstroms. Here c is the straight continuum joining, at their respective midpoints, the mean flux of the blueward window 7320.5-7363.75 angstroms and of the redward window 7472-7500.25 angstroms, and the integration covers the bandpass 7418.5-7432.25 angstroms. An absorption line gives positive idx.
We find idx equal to 1.14 angstroms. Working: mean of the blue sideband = 35.1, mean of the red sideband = 33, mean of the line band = 31.1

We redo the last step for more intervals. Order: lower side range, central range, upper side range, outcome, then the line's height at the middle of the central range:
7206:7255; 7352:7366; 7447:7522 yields 0.3 angstroms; 33.5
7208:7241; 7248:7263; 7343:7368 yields -2.2 angstroms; 33.7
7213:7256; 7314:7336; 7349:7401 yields 0.5 angstroms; 34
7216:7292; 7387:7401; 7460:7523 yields 0.6 angstroms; 33.4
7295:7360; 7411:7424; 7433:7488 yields 0.1 angstroms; 32.8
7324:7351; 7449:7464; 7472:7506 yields 1.3 angstroms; 33.5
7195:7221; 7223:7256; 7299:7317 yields -3.5 angstroms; 32.5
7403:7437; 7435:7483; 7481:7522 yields 0.4 angstroms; 32.4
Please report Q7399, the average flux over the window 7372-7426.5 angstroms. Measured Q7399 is 32.4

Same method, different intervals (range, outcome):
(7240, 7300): 35.9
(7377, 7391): 33.5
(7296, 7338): 33.4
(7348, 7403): 33.7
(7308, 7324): 31.8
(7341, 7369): 34.8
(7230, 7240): 33.6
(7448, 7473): 31.5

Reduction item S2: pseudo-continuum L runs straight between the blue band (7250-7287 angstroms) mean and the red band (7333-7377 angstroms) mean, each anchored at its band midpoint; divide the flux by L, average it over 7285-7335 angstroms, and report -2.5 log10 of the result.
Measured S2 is 0.03 mag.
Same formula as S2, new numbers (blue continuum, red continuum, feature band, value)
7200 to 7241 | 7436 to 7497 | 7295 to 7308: 0.011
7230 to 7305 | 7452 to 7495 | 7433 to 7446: 0.029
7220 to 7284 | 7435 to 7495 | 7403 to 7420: 0.000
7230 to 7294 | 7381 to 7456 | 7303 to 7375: -0.006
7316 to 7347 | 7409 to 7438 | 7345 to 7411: -0.004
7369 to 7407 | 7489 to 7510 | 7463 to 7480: 0.004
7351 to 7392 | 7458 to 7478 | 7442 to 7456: 0.006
